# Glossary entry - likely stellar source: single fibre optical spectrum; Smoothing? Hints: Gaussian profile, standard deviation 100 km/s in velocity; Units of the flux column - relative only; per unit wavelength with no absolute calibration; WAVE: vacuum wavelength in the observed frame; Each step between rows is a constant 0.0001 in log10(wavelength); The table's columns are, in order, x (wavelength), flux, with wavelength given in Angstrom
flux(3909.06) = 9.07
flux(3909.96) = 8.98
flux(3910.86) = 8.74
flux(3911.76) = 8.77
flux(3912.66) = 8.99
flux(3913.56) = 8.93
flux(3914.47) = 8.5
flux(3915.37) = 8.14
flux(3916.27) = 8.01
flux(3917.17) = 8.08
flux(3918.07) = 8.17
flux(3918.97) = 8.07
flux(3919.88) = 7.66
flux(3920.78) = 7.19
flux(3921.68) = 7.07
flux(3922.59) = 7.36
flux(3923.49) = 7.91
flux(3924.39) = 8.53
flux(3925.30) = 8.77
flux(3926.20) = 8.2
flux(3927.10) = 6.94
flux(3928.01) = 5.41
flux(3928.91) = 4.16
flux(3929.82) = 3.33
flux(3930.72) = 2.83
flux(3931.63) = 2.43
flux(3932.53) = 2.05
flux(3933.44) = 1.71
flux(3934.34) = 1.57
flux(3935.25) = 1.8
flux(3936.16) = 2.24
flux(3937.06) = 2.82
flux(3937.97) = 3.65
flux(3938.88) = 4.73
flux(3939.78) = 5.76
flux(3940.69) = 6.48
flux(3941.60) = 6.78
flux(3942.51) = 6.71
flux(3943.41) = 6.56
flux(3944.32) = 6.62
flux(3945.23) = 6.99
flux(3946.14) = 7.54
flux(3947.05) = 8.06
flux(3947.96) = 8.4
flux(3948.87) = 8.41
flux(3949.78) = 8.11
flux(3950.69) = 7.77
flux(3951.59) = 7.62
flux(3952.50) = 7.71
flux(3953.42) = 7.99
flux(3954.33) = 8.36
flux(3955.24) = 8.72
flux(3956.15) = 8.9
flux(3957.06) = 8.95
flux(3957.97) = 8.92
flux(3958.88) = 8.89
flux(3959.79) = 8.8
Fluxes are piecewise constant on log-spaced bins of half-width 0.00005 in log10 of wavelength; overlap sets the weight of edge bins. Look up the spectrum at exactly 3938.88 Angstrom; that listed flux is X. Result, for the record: 4.73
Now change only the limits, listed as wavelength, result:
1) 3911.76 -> 8.77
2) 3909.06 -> 9.07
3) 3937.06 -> 2.82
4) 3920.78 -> 7.19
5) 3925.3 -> 8.77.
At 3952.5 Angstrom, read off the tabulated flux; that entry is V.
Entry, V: 7.71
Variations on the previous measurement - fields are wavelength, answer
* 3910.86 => 8.74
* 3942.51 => 6.71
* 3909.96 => 8.98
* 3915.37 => 8.14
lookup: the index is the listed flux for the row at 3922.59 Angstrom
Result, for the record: 7.36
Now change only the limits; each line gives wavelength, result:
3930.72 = 2.83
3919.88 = 7.66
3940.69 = 6.48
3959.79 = 8.8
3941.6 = 6.78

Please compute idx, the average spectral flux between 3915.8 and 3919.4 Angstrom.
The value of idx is 8.1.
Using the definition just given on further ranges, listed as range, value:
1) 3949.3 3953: 7.81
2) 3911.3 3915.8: 8.66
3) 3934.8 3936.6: 2.01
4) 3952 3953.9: 7.81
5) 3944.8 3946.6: 7.26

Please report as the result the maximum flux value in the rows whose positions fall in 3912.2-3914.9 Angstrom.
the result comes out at 8.99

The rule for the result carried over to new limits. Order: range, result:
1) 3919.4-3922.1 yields 7.66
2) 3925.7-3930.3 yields 8.2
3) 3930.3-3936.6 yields 2.83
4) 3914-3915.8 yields 8.5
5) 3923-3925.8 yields 8.77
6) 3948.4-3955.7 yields 8.72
